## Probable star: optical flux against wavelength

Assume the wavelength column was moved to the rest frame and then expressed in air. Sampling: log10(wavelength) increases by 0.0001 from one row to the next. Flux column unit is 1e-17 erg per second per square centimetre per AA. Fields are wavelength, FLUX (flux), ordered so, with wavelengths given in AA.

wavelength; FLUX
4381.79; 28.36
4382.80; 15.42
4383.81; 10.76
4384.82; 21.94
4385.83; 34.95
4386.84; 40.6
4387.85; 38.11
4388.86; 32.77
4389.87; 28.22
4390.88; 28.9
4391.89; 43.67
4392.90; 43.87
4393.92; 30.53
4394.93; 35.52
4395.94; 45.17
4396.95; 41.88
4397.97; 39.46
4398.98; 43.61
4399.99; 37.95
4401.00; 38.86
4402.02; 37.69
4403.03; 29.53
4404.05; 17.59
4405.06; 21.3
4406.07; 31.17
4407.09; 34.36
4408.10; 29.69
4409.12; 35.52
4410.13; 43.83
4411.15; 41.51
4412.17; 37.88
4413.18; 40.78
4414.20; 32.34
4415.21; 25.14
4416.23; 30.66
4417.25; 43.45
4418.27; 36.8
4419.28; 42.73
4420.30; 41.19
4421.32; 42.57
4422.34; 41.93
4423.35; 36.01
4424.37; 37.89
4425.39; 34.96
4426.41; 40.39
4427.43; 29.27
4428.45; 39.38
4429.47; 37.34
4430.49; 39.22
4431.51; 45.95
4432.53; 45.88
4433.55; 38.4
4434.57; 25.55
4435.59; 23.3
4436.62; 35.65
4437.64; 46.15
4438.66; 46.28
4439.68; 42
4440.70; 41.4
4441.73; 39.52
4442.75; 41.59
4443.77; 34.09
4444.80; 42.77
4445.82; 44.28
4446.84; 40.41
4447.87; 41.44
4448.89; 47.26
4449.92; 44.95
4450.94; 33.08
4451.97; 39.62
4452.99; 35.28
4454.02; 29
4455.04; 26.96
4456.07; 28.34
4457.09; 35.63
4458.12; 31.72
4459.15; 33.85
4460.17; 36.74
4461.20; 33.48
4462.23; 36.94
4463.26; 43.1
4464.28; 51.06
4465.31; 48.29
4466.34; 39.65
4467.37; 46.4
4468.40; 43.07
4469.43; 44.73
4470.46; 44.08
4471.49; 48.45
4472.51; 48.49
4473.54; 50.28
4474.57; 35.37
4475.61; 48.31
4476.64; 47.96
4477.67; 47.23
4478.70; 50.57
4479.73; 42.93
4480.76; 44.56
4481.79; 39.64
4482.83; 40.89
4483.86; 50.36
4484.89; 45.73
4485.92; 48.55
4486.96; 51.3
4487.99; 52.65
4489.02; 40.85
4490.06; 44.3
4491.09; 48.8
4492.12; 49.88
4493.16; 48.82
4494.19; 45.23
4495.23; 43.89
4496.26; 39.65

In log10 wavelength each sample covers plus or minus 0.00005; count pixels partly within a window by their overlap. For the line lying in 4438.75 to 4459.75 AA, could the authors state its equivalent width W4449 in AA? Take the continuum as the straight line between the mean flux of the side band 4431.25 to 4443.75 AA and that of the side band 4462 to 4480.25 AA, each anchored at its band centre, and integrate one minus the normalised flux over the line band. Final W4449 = 1.68 AA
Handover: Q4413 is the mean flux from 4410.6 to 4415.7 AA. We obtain 35.6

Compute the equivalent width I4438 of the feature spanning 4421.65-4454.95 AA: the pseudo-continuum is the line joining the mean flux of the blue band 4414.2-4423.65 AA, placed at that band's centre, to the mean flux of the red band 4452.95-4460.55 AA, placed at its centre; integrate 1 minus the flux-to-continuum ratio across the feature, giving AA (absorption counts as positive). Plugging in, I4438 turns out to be -3.8 AA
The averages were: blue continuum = 37.6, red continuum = 31.9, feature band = 38.6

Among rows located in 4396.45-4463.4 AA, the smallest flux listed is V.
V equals 17.59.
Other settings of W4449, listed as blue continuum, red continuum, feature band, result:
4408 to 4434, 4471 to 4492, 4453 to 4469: 2.3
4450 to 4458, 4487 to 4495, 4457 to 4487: -2.7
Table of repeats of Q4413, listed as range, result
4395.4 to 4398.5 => 42.1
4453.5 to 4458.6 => 30.3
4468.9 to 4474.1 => 47.2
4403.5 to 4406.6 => 23.5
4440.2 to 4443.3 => 40.7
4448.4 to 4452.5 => 41.2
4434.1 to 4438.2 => 32.9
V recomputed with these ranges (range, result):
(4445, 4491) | 26.96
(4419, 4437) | 23.3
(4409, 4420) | 25.14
